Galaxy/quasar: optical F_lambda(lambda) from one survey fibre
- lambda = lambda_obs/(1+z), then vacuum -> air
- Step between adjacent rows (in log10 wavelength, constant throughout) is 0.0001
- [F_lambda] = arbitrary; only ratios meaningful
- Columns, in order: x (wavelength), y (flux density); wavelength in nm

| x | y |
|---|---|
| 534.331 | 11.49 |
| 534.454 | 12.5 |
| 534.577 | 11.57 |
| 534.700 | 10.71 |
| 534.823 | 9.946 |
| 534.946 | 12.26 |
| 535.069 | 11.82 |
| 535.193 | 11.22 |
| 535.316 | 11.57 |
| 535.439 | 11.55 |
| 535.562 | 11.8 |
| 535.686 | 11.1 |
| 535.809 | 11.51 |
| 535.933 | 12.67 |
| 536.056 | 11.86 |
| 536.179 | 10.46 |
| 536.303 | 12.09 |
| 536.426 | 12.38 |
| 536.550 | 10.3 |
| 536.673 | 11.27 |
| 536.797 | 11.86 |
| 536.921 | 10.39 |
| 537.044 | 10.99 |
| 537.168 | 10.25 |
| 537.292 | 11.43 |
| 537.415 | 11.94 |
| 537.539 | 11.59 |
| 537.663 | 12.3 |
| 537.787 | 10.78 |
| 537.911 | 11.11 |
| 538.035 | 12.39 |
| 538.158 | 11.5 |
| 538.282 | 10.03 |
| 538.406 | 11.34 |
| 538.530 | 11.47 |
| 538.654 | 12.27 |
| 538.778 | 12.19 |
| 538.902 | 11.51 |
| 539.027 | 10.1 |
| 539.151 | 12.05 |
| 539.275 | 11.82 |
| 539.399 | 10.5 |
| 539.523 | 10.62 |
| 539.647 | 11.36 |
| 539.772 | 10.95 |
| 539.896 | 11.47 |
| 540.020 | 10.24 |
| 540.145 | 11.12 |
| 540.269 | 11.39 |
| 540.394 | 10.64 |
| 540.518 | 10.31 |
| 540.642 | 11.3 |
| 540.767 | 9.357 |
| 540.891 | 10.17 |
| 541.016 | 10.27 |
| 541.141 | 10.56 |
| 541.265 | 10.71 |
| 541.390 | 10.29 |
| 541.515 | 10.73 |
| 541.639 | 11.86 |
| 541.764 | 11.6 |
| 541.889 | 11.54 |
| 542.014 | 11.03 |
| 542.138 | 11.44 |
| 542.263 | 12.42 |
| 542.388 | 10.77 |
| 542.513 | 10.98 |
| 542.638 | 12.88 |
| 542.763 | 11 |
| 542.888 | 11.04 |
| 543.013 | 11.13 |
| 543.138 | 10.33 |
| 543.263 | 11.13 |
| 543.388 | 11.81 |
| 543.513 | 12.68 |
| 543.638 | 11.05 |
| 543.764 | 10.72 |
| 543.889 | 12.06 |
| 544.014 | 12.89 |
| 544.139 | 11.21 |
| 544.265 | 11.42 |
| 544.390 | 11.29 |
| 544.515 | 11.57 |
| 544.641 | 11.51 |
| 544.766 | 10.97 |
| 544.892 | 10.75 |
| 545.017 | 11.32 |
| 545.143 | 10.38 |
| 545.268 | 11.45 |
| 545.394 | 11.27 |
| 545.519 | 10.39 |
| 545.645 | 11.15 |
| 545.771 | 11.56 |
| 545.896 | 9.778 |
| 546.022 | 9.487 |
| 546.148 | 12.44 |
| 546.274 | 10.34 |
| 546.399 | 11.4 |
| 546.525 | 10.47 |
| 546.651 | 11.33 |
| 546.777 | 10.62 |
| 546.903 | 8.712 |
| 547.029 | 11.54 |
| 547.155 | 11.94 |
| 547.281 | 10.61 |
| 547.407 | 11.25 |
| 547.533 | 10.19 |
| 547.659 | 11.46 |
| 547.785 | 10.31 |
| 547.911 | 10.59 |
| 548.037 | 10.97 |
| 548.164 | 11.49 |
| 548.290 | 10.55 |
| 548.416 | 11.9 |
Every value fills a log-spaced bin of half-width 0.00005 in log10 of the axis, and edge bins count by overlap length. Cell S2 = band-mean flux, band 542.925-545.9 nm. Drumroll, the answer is 11.3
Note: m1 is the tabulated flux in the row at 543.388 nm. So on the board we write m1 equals 11.81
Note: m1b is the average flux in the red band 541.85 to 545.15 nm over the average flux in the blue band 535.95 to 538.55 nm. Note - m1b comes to 1.00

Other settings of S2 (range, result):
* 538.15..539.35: 11.4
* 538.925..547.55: 11.1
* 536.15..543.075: 11.2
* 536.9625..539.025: 11.4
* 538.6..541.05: 11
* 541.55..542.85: 11.5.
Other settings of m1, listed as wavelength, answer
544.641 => 11.51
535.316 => 11.57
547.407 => 11.25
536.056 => 11.86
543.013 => 11.13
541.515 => 10.73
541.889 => 11.54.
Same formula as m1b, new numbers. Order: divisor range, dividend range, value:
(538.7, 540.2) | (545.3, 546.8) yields 0.97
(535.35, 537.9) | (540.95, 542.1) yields 0.96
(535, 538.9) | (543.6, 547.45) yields 0.96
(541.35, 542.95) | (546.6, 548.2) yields 0.95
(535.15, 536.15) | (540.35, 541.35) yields 0.89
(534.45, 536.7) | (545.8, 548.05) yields 0.94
